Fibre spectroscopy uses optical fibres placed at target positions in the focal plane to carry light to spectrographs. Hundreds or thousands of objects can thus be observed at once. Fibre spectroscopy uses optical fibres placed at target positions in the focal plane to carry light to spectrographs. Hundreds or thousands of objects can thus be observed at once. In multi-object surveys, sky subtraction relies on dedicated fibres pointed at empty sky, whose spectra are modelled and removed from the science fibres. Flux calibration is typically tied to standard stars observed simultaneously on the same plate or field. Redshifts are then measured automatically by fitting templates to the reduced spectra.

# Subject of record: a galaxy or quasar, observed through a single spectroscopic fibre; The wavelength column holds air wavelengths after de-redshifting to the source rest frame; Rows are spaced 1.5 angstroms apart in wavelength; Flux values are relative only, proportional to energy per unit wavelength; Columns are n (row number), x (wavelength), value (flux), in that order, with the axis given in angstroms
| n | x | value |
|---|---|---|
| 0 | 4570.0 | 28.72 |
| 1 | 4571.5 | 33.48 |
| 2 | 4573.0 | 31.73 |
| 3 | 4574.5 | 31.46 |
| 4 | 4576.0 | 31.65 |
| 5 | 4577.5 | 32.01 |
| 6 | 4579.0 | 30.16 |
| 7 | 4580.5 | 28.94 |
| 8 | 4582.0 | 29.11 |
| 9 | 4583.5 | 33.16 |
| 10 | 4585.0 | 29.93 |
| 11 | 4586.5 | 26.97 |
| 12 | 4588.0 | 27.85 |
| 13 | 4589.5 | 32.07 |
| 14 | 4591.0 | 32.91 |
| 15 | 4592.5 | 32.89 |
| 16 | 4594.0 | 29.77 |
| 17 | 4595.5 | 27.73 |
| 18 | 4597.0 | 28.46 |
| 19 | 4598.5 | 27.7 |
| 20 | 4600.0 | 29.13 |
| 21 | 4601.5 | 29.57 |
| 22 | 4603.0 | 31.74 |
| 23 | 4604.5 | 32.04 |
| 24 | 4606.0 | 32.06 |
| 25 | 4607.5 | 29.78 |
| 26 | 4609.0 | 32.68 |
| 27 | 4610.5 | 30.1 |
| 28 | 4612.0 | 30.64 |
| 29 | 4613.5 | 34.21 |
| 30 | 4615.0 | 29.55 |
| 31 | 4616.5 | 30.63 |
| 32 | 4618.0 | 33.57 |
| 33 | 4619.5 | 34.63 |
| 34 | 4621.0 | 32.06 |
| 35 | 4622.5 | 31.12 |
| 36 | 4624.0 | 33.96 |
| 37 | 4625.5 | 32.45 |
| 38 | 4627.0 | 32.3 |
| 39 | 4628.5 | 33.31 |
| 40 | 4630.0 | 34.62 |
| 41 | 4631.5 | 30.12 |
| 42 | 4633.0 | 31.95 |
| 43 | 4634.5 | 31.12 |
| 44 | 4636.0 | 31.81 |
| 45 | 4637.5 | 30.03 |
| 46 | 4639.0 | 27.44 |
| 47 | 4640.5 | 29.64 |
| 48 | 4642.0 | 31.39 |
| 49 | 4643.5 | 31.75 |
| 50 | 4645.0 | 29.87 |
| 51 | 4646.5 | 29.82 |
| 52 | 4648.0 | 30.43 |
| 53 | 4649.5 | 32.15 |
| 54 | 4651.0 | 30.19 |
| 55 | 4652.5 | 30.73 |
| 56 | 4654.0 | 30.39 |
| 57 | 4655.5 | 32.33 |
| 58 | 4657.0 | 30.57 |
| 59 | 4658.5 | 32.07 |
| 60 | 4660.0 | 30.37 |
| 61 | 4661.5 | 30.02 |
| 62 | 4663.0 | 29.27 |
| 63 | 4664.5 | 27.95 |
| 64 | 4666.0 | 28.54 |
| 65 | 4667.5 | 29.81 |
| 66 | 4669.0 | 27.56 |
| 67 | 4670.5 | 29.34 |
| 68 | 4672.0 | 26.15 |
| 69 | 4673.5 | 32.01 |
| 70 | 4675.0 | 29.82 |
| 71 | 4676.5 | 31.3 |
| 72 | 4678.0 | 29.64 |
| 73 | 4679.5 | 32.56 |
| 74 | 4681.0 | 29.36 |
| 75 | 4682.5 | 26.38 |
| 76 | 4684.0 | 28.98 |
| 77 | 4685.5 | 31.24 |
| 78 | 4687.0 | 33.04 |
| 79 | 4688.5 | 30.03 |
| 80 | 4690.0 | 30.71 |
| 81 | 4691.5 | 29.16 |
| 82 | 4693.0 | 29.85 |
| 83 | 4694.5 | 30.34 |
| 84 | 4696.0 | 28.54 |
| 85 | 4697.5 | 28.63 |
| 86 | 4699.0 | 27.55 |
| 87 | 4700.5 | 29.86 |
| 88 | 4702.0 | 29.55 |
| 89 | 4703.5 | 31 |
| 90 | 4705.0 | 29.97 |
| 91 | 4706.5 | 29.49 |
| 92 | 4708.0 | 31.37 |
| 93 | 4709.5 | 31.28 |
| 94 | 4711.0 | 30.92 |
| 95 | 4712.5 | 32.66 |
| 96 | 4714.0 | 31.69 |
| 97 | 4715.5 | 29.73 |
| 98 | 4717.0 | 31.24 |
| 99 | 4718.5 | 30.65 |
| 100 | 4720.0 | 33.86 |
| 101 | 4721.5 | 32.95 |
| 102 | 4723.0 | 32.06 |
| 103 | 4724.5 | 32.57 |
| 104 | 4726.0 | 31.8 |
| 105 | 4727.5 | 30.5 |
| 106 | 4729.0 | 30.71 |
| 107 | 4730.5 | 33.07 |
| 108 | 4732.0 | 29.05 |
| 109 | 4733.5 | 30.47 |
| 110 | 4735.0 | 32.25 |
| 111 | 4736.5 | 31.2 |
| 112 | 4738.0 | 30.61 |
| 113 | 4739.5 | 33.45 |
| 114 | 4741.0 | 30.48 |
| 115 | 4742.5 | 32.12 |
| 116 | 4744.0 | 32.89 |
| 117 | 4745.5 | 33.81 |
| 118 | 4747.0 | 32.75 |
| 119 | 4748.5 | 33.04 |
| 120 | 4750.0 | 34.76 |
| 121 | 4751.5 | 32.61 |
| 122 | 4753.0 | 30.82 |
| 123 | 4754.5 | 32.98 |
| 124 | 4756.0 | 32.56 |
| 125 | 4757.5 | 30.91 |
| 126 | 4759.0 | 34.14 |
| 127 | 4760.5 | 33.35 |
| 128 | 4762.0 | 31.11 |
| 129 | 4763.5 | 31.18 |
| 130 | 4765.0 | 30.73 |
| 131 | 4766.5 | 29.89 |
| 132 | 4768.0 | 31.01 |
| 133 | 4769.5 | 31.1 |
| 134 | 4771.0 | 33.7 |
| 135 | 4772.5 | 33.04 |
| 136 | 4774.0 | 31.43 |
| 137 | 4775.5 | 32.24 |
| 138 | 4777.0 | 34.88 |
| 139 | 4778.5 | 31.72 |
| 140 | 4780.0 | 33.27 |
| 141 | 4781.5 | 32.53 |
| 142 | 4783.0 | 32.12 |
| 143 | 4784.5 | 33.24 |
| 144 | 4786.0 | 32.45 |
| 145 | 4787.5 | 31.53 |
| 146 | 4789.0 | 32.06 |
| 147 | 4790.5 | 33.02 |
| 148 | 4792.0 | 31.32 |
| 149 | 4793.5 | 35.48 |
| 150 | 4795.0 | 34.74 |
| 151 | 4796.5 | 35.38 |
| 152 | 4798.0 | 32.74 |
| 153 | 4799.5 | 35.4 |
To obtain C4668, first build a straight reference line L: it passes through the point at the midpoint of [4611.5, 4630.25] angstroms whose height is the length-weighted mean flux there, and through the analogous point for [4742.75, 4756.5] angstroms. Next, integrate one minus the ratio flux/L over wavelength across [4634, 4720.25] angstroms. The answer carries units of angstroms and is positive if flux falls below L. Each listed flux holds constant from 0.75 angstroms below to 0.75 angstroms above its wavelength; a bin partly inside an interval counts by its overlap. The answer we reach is 6.5 angstroms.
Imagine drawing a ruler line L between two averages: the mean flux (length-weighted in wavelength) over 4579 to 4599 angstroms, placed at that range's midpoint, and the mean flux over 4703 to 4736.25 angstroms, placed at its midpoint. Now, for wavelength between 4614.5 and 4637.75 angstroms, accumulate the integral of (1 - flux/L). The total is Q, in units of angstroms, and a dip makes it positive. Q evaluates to -1.44 angstroms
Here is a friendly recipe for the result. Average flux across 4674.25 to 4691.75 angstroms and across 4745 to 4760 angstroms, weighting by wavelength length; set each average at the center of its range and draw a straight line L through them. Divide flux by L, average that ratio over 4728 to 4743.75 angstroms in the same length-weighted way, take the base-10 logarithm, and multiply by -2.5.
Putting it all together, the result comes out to 0.028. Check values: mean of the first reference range 30.2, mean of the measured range 31.4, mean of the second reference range 32.8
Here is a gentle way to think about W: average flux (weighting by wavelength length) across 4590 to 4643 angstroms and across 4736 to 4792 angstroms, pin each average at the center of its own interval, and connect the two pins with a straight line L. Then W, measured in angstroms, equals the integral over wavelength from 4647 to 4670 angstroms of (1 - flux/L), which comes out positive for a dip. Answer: 1.0 angstroms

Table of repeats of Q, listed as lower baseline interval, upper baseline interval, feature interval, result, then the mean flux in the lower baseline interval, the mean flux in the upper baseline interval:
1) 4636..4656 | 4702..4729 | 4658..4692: 1.2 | 30.5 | 31.3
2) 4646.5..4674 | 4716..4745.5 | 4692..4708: 0.7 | 30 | 31.7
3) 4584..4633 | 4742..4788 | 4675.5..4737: 2.5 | 31.2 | 32.4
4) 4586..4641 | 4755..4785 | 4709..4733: 0.2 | 31.1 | 32.2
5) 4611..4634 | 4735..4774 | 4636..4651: 0.9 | 32.3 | 32.2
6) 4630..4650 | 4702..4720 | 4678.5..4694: 0.4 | 30.7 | 31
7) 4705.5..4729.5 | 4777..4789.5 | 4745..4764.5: -0.3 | 31.5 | 32.5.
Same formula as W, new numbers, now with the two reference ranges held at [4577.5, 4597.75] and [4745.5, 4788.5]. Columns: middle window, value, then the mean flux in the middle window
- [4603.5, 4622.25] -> -0.87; 31.8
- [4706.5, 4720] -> 0.18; 31.2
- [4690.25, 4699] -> 0.61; 29.2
